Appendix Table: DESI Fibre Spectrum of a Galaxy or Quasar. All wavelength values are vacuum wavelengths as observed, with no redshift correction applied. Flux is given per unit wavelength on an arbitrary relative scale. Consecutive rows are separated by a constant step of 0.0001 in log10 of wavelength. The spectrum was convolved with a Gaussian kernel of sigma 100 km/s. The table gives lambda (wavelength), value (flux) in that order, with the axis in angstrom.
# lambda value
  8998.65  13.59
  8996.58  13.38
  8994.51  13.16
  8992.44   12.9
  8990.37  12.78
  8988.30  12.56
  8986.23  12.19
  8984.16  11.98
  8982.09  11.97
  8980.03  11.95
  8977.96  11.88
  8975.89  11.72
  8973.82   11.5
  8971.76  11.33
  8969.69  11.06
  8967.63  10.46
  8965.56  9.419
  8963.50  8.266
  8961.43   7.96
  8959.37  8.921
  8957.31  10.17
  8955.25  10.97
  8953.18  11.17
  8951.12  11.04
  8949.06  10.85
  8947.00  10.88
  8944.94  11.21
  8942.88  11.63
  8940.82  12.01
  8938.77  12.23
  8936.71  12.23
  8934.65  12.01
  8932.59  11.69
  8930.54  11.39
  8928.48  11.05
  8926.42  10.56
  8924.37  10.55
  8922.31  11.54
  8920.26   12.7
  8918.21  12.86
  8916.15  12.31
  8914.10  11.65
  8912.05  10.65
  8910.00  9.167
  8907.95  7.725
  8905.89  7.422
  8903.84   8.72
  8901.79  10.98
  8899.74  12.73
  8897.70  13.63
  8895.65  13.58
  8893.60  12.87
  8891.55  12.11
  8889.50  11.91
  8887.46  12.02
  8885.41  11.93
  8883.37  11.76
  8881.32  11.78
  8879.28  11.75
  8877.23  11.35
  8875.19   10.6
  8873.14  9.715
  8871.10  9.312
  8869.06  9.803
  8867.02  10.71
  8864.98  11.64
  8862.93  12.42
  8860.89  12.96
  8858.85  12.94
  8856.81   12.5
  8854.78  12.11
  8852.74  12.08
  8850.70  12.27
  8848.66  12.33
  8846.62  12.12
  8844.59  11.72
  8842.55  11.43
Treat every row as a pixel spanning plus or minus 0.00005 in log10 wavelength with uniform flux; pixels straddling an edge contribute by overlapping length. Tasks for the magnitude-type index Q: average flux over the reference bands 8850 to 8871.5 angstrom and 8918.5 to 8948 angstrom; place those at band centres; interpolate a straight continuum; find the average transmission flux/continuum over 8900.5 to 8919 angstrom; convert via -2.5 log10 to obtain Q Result 0.147 mag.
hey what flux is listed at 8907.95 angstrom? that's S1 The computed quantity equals 7.725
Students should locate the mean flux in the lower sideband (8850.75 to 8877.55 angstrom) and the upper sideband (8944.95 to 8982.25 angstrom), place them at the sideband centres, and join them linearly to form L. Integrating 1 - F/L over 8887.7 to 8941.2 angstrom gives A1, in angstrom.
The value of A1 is -1.83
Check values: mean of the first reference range 11.4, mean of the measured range 11.4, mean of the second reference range 10.6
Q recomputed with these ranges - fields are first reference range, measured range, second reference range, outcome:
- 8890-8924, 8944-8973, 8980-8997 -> 0.18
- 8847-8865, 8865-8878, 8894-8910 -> 0.14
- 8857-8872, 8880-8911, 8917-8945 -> 0.03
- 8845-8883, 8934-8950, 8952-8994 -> -0.04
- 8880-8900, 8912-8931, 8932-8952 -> 0.03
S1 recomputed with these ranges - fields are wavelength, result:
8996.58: 13.38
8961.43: 7.96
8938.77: 12.23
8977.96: 11.88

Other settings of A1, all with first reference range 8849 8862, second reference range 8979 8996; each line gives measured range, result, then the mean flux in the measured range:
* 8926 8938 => 0.9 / 11.5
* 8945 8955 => 1.2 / 11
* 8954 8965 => 2.8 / 9.3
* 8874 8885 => 0.9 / 11.4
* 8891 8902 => -0.3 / 12.8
